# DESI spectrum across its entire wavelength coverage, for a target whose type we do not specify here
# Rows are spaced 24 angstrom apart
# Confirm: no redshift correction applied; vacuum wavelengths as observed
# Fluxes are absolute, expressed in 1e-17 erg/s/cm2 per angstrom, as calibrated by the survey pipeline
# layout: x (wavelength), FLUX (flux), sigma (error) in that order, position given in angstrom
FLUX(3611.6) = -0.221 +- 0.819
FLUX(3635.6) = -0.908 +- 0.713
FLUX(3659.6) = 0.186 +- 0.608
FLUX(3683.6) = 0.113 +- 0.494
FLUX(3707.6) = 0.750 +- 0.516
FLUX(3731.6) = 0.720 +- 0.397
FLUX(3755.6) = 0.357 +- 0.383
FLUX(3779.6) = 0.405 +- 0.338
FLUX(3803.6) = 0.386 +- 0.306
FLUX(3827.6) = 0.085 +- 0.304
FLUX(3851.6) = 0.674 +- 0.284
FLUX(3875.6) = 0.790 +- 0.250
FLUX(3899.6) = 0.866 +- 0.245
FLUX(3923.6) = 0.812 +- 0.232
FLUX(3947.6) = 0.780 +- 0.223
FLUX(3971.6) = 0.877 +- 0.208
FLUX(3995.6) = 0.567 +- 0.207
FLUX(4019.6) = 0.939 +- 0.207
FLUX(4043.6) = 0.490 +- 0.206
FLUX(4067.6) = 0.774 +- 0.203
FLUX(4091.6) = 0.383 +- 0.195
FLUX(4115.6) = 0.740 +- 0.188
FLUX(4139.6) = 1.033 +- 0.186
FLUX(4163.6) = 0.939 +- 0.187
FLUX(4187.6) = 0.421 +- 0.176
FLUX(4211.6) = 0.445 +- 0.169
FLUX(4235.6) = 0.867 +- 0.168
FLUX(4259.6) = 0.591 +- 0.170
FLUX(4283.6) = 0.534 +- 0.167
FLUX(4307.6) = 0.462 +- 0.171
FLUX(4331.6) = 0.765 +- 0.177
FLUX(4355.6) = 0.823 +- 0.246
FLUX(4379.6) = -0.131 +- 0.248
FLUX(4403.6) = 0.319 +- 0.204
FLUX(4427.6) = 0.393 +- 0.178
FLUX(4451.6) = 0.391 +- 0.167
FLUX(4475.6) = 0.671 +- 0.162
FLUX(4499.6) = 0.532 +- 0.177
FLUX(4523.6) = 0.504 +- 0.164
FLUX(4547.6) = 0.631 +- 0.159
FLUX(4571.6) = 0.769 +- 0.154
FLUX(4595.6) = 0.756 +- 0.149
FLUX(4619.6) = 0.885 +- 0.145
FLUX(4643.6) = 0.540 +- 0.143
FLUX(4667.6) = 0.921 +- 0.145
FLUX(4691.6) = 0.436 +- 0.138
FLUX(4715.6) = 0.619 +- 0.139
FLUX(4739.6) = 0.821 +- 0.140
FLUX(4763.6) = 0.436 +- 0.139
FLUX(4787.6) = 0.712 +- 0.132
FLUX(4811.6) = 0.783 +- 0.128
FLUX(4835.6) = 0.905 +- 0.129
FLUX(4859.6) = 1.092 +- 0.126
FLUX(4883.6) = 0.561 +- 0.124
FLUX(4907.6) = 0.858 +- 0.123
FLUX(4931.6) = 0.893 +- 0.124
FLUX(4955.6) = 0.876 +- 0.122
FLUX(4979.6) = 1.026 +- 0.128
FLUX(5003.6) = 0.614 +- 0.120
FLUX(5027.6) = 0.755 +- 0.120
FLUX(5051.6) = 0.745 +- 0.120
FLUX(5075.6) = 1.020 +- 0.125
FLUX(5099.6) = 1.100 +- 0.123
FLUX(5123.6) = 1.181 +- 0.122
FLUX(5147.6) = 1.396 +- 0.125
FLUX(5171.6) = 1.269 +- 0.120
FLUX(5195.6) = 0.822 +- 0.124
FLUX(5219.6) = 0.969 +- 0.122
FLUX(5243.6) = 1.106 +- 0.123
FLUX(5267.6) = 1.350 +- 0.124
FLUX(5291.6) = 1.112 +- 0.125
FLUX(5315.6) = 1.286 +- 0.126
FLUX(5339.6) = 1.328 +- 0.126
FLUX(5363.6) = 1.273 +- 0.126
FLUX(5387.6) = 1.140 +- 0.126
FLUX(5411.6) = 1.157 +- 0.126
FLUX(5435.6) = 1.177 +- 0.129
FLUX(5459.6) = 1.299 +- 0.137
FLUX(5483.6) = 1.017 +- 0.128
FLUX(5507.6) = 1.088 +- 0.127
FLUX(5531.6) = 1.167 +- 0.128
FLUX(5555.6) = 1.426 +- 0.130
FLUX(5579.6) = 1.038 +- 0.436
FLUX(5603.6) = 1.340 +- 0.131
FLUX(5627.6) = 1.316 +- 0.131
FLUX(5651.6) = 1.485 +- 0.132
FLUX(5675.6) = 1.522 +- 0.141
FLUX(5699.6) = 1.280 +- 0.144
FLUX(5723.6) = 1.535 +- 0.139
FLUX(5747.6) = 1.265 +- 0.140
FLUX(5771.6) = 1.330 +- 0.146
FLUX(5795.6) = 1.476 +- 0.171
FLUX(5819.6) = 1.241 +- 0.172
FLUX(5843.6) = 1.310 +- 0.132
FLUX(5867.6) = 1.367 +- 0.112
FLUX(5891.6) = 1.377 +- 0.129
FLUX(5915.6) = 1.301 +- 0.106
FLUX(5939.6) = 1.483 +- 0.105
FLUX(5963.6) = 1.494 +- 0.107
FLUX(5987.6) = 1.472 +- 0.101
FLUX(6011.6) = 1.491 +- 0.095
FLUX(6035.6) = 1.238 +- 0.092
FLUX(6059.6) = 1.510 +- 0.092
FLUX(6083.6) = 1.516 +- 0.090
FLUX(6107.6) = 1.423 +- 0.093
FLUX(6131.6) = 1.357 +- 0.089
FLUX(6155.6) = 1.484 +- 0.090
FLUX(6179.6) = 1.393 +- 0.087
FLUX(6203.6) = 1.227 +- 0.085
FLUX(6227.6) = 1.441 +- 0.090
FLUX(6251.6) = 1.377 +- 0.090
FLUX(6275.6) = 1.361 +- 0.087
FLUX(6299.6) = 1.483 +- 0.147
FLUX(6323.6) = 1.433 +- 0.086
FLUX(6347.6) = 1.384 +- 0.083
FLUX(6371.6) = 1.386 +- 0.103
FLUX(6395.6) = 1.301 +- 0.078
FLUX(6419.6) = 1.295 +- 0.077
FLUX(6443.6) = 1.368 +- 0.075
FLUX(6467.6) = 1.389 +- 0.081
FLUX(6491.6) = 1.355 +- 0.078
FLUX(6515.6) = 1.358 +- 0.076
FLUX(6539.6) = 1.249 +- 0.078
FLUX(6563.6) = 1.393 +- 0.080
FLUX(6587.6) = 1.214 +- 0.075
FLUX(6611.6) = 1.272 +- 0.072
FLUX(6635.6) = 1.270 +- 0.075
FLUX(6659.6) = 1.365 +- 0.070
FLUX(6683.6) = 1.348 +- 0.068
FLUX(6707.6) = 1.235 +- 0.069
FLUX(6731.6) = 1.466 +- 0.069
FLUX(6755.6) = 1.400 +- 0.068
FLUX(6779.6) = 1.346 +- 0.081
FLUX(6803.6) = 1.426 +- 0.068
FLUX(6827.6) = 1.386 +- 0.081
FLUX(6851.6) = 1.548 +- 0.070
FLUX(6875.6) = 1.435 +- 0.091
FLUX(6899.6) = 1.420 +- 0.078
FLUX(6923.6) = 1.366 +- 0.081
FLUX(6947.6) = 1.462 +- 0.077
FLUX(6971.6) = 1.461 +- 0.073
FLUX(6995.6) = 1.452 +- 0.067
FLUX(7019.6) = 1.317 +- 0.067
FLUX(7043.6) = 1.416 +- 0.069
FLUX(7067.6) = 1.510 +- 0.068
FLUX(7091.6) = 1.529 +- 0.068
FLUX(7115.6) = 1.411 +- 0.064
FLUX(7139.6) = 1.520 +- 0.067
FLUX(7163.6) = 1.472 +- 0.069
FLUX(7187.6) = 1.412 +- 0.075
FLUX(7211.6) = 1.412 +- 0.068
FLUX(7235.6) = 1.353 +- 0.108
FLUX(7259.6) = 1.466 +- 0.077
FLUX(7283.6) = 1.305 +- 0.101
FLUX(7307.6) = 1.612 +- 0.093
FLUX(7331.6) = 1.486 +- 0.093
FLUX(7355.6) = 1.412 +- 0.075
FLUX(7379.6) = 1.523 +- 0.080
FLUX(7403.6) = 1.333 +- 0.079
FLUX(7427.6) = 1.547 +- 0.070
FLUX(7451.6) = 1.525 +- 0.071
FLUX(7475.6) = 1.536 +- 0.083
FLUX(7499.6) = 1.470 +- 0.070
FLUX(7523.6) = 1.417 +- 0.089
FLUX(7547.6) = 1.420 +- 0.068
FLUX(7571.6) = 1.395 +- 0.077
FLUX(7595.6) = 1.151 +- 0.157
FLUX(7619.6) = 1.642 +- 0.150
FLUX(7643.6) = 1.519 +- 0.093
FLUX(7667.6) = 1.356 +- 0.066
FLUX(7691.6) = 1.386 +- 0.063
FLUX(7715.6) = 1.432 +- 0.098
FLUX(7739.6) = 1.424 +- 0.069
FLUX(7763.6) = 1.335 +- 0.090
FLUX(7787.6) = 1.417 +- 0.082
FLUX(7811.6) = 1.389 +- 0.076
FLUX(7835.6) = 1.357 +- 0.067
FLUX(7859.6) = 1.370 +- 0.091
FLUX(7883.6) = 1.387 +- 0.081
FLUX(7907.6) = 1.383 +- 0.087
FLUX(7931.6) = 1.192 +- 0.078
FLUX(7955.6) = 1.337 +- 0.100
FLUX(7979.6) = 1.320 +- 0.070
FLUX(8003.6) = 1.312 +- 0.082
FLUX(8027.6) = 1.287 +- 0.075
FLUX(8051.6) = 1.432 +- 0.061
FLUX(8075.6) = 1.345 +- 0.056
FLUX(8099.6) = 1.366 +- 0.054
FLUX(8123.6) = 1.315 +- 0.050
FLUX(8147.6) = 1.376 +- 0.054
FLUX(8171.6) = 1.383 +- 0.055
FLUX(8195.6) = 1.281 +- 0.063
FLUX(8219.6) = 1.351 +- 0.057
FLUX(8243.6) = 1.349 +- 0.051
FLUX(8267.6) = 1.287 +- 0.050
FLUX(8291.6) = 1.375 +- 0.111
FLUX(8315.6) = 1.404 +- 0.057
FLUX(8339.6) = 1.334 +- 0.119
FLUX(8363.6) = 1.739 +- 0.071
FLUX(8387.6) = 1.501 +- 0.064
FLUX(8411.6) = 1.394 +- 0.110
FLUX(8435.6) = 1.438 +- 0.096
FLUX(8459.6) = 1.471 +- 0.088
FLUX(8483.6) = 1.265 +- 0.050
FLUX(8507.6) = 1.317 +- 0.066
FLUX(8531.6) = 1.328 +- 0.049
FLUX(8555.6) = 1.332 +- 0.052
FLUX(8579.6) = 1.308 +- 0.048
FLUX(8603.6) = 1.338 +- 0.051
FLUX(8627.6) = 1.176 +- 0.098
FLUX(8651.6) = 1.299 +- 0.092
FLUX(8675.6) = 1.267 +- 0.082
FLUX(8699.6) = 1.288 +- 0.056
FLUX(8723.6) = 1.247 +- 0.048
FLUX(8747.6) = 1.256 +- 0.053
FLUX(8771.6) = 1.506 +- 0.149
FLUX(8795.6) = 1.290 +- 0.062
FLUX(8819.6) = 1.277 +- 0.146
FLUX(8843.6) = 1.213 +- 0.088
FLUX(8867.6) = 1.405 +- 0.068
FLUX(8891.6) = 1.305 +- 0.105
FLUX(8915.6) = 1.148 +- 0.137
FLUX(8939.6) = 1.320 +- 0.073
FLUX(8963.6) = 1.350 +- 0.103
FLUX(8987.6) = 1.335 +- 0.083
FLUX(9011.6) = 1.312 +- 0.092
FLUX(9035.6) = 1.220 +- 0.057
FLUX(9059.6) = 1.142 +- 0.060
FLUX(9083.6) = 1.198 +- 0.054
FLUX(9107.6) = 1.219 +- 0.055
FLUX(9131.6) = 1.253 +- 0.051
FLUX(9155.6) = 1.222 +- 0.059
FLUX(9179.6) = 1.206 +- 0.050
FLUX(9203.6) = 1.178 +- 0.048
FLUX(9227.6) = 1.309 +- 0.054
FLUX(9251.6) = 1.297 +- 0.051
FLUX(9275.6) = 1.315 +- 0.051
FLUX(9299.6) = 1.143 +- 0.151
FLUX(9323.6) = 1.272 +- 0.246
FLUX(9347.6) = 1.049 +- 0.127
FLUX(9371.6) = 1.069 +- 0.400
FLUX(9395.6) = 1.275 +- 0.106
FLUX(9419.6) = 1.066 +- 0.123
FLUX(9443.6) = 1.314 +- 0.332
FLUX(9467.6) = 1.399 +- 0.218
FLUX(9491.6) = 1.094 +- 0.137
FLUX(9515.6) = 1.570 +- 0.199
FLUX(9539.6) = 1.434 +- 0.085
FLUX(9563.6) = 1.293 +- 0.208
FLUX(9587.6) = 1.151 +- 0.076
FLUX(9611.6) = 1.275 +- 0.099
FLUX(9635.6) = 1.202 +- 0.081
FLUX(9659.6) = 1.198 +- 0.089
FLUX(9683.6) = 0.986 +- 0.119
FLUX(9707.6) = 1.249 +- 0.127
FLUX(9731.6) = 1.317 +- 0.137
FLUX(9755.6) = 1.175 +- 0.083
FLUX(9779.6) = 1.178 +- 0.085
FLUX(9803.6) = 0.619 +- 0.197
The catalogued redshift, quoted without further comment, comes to 0.273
